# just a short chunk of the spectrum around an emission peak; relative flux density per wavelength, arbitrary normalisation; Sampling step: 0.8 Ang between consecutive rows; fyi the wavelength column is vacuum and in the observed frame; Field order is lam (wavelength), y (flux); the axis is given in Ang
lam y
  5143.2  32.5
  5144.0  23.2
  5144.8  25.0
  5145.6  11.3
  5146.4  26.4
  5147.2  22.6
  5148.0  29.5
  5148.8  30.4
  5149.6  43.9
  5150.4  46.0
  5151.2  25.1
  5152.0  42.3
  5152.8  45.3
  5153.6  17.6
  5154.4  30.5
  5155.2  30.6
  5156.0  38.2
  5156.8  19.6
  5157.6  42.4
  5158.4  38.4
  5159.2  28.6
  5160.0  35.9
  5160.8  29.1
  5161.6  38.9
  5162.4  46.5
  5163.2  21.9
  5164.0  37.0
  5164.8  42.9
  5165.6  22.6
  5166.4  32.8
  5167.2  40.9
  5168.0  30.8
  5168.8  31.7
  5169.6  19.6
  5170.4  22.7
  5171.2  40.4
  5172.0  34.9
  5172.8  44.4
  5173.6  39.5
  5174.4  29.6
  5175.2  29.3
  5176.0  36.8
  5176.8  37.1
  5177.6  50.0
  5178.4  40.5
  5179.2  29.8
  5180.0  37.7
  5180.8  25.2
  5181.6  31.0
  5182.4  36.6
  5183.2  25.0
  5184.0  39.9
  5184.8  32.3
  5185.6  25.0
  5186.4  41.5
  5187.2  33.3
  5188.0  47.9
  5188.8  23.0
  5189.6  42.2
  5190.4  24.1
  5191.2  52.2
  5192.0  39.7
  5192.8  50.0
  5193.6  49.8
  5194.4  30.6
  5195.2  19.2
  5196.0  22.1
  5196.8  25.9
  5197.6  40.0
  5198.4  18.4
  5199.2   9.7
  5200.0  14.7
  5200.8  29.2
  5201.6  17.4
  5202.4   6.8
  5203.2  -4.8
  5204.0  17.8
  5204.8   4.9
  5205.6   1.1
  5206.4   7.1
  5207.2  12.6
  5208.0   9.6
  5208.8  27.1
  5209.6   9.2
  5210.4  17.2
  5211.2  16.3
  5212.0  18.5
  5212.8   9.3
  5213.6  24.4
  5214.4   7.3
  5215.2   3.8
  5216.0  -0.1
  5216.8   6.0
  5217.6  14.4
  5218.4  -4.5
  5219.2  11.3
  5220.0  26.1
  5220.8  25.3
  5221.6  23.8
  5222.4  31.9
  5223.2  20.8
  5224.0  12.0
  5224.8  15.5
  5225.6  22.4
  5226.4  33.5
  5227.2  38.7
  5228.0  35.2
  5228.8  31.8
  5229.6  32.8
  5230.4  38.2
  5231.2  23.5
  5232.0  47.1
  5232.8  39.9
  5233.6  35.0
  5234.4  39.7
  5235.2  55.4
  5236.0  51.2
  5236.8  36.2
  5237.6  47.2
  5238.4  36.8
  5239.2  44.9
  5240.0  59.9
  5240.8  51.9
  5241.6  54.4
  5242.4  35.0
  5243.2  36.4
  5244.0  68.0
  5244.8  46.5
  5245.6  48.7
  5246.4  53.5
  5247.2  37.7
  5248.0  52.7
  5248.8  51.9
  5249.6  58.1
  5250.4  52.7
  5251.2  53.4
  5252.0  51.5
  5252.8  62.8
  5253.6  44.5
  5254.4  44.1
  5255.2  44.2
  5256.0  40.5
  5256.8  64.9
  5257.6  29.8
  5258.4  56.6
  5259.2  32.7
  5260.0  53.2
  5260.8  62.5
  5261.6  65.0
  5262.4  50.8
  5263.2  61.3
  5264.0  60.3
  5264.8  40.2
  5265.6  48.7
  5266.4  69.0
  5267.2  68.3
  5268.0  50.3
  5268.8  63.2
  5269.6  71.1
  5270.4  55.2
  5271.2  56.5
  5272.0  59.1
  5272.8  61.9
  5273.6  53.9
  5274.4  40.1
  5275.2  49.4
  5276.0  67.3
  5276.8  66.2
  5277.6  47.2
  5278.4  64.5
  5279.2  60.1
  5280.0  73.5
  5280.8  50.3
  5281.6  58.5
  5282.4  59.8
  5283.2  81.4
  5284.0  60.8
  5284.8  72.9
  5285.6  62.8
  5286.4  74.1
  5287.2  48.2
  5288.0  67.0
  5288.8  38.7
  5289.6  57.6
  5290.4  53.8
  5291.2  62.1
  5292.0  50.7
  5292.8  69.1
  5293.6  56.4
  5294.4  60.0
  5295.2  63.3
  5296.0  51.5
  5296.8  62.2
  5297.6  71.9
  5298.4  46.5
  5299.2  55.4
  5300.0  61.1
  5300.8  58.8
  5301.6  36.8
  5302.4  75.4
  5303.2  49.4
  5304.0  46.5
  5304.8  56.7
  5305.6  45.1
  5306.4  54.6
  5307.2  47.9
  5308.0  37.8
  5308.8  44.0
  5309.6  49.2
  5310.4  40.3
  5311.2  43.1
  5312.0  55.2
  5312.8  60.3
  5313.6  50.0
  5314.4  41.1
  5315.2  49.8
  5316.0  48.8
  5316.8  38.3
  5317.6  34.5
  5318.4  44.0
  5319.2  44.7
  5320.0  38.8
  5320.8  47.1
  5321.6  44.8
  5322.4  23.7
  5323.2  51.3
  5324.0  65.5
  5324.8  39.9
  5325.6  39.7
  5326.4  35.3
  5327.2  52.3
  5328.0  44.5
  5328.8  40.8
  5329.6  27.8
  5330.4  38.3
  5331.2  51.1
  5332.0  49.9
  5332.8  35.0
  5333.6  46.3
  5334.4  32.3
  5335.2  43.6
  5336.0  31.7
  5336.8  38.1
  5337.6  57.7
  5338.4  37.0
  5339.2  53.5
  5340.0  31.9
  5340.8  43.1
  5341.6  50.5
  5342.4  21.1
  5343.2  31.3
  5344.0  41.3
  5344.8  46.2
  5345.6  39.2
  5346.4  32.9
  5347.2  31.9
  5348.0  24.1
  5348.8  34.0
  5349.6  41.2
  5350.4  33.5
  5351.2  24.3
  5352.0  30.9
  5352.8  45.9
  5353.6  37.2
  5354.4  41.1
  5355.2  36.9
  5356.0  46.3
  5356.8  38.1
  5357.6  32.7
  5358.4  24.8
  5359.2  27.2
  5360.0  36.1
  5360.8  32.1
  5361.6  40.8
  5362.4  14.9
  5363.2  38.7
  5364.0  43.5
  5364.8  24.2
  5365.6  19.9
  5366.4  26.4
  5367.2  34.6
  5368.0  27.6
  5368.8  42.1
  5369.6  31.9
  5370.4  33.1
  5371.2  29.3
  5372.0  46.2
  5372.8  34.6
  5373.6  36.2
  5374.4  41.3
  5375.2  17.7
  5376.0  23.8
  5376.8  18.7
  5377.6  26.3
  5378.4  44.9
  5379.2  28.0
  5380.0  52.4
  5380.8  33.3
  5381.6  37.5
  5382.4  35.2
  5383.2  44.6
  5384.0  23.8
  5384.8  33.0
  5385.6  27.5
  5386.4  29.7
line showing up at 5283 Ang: C IV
